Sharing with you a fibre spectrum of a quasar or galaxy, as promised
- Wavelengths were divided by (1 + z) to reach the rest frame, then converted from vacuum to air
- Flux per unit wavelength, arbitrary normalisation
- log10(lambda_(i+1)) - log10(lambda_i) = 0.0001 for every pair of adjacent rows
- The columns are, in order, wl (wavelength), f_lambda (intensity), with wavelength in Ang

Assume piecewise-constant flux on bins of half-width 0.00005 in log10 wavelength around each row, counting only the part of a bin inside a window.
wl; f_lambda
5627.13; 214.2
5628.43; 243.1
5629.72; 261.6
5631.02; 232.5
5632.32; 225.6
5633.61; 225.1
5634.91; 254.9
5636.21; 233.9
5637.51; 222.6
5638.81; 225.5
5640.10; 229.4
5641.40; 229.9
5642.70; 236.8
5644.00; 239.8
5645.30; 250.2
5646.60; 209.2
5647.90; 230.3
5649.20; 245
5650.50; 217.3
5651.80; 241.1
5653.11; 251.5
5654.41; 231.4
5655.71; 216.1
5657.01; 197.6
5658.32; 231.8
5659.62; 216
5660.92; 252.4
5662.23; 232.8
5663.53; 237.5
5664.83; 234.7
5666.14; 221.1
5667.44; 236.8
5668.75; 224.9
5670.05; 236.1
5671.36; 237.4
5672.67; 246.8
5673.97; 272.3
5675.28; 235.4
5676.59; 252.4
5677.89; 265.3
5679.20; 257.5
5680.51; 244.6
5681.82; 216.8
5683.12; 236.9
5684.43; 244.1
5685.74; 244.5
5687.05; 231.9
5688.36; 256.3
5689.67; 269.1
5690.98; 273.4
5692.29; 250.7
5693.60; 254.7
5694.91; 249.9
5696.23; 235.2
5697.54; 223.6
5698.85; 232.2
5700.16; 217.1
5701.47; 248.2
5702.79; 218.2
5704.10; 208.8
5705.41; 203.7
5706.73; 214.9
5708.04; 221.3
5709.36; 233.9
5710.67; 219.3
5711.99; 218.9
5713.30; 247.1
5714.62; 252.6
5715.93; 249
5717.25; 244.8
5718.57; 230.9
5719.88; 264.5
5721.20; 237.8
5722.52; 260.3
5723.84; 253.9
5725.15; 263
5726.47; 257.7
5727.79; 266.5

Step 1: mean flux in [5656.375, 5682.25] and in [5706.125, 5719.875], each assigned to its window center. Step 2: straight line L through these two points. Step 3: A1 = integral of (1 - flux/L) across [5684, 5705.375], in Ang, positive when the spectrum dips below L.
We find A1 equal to -0.35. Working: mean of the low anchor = 238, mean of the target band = 240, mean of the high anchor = 235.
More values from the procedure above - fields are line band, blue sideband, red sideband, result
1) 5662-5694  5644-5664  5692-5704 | -1.59 Ang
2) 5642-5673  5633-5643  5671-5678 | 1.29 Ang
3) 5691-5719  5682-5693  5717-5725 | 1.87 Ang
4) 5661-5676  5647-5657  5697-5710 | -0.70 Ang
